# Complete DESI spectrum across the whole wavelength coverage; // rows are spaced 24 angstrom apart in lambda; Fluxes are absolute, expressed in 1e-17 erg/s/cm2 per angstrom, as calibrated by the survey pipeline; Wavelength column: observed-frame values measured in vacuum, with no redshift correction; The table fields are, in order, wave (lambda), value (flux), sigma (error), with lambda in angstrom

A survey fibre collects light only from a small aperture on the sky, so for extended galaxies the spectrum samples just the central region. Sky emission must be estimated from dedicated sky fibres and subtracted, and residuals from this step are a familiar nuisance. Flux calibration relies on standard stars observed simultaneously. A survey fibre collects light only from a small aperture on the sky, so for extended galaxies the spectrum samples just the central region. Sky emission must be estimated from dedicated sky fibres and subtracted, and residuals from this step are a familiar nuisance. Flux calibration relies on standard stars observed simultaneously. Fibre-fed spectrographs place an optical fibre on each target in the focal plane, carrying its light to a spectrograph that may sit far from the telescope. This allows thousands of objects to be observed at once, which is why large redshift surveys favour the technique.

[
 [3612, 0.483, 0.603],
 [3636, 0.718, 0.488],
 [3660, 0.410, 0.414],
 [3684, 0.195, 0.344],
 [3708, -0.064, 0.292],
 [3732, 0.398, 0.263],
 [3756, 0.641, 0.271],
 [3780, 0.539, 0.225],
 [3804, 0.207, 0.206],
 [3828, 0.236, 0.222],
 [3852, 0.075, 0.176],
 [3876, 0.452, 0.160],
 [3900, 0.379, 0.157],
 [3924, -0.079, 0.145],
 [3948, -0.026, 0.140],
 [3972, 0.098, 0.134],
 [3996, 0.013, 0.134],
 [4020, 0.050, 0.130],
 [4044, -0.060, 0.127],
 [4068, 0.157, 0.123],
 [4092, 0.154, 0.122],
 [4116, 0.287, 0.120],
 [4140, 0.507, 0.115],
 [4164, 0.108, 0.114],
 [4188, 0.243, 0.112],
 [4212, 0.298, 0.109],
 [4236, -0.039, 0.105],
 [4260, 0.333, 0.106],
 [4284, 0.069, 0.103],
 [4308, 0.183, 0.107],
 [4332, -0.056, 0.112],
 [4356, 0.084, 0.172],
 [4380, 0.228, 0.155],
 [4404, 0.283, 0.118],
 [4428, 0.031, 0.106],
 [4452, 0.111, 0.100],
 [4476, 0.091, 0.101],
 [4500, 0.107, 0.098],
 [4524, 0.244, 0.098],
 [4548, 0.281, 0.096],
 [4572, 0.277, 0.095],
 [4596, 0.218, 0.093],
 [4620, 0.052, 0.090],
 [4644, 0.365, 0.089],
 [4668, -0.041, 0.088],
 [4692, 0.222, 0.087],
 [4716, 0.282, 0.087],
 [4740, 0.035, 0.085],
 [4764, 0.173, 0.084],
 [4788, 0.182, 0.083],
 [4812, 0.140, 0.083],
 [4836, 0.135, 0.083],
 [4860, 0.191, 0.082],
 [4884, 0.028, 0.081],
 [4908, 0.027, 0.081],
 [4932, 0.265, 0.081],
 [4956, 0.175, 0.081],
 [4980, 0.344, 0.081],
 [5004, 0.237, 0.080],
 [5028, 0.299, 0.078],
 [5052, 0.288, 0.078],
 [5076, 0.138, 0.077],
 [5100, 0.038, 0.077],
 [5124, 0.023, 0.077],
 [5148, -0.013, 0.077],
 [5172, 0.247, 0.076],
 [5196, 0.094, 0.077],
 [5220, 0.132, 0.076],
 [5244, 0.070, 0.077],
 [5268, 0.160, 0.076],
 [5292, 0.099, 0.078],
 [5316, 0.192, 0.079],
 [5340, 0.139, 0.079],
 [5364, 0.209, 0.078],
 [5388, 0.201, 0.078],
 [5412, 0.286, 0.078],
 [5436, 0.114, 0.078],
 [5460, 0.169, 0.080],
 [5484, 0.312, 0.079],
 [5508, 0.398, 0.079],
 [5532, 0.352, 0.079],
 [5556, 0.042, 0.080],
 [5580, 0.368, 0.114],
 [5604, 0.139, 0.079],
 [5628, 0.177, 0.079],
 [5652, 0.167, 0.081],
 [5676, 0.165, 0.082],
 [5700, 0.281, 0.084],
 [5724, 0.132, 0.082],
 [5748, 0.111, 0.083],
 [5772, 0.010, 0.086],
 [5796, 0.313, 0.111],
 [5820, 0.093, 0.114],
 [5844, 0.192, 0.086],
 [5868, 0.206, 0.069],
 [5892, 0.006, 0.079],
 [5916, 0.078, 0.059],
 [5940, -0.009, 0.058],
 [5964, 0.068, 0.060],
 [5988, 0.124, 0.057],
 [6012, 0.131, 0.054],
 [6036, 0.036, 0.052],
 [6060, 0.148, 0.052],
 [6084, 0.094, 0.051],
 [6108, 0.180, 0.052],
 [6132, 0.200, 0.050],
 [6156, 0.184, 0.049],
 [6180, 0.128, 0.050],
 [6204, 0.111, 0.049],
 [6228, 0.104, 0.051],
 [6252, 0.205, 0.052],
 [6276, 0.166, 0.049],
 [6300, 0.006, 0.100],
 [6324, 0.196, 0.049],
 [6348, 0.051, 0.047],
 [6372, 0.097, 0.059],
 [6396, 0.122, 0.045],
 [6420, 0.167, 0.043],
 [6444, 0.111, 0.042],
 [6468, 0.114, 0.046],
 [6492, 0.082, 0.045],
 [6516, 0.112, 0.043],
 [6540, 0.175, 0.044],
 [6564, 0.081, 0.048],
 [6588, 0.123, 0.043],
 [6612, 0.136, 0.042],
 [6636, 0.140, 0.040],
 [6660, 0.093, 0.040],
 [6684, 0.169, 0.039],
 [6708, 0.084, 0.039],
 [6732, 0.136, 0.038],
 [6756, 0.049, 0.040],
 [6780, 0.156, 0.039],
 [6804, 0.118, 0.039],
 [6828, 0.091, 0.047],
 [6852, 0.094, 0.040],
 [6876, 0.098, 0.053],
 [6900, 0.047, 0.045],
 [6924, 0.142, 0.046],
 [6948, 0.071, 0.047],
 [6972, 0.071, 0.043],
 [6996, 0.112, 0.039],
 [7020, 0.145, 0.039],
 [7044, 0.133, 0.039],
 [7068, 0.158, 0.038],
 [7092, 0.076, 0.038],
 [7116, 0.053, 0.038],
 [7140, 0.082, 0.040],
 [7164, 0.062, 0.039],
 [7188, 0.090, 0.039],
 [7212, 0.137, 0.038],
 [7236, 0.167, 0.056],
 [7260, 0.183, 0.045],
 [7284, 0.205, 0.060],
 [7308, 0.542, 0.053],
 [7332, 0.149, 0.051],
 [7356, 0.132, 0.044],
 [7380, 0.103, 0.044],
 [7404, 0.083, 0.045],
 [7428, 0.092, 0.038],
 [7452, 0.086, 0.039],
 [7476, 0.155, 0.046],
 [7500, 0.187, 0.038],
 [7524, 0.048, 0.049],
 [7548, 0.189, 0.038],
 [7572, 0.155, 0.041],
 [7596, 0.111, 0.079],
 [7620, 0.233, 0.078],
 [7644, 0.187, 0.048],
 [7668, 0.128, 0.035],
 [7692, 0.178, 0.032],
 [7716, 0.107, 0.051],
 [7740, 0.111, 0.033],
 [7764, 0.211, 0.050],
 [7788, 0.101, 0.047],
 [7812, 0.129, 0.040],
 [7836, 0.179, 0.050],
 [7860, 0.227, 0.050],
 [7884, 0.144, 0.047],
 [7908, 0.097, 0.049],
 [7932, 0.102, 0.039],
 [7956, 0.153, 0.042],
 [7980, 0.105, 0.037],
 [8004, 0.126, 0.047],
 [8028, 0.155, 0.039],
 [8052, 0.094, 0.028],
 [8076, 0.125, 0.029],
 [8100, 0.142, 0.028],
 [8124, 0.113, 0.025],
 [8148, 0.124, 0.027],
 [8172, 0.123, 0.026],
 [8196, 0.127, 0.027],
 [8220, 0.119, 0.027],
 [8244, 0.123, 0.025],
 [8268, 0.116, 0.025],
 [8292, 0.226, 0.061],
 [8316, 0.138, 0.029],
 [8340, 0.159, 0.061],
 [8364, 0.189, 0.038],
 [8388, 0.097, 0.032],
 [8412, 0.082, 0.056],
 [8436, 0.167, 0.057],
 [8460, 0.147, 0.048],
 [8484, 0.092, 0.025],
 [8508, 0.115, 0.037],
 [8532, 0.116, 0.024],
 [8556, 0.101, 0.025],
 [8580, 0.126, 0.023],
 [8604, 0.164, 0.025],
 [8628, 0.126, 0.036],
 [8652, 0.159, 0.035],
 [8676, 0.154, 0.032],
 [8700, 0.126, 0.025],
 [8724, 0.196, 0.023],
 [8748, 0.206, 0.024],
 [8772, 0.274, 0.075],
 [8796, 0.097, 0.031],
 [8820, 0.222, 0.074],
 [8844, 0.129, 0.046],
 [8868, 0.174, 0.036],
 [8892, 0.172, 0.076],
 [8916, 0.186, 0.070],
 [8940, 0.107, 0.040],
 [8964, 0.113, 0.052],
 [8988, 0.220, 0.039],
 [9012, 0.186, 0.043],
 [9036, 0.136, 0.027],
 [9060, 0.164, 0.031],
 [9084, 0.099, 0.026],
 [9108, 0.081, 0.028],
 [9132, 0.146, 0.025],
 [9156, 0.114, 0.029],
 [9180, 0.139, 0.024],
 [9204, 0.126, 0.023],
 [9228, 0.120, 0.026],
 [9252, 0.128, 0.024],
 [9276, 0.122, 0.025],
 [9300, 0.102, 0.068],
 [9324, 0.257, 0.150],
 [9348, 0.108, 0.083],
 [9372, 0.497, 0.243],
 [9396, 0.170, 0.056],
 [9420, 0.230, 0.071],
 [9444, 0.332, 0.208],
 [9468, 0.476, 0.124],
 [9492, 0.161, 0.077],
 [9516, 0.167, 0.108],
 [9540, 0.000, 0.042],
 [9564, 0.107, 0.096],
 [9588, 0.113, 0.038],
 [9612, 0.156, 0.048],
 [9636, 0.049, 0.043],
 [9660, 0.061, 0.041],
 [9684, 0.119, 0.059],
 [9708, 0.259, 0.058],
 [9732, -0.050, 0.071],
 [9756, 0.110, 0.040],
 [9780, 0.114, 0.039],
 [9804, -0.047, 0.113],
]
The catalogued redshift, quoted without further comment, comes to 0.112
